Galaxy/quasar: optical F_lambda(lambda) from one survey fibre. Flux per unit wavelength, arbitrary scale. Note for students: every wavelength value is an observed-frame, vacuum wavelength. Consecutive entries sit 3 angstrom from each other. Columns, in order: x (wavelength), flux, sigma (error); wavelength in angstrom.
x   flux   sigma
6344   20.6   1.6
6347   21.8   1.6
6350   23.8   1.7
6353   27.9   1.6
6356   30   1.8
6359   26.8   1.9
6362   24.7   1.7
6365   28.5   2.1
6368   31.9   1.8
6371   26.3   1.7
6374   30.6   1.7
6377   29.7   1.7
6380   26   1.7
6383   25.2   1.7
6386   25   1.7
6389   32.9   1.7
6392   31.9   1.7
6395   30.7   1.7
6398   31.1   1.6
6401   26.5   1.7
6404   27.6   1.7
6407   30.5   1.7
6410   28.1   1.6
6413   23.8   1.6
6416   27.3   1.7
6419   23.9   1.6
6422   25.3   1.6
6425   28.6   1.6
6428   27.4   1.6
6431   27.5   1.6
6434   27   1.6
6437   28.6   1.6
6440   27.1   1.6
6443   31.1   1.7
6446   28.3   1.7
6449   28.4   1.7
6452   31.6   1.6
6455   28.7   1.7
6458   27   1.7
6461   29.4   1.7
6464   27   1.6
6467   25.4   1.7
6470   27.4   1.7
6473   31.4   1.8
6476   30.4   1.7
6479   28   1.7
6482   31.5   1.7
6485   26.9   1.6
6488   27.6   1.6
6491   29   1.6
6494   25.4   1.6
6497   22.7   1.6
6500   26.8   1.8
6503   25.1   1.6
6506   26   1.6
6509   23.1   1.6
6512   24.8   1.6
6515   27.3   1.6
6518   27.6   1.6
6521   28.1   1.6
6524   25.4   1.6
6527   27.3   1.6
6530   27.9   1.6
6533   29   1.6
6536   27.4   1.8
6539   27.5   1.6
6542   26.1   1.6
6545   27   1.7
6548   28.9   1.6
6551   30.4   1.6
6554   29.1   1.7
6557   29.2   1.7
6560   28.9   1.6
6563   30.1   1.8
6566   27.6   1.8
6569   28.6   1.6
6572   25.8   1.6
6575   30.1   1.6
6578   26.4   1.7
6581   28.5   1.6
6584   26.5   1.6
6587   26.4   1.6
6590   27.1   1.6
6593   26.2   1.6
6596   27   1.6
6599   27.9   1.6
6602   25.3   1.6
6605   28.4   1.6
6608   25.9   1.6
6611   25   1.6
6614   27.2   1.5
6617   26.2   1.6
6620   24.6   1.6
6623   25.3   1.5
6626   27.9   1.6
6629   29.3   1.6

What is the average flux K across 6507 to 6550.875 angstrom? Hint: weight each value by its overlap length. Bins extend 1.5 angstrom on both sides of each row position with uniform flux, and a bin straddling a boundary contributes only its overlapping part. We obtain 27.1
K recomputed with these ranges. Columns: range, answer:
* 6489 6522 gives 26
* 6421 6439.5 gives 27.4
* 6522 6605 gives 27.7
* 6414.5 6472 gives 27.8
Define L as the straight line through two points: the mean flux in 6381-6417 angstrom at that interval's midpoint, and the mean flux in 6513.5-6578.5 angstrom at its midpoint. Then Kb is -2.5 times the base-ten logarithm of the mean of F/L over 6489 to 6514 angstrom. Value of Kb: 0.11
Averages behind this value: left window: 28.4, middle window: 25.4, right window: 28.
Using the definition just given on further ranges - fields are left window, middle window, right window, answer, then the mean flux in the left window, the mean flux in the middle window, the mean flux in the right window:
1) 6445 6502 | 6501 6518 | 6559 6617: 0.09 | 28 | 25.5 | 27.3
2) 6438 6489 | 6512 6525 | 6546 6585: 0.07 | 28.7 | 26.9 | 28.5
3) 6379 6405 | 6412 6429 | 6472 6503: 0.09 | 28.6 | 26.1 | 27.8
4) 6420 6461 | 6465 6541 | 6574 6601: 0.03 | 28.2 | 27.2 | 27.3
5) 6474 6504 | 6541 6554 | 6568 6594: -0.04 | 27.4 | 28.3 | 27.3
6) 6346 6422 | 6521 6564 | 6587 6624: -0.06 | 27.7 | 28.1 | 26.4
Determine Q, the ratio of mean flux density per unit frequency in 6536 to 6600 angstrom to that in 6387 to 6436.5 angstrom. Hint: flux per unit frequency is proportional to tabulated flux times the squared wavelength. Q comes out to 1.04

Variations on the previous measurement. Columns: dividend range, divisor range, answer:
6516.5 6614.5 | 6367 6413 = 1.01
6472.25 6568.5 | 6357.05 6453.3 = 1.02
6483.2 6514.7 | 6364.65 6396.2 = 0.93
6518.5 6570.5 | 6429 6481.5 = 1.01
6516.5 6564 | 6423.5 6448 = 1.03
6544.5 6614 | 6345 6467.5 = 1.05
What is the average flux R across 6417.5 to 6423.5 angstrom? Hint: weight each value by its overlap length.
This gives 24.6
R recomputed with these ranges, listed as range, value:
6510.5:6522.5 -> 27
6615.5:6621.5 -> 25.4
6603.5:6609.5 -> 27.1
